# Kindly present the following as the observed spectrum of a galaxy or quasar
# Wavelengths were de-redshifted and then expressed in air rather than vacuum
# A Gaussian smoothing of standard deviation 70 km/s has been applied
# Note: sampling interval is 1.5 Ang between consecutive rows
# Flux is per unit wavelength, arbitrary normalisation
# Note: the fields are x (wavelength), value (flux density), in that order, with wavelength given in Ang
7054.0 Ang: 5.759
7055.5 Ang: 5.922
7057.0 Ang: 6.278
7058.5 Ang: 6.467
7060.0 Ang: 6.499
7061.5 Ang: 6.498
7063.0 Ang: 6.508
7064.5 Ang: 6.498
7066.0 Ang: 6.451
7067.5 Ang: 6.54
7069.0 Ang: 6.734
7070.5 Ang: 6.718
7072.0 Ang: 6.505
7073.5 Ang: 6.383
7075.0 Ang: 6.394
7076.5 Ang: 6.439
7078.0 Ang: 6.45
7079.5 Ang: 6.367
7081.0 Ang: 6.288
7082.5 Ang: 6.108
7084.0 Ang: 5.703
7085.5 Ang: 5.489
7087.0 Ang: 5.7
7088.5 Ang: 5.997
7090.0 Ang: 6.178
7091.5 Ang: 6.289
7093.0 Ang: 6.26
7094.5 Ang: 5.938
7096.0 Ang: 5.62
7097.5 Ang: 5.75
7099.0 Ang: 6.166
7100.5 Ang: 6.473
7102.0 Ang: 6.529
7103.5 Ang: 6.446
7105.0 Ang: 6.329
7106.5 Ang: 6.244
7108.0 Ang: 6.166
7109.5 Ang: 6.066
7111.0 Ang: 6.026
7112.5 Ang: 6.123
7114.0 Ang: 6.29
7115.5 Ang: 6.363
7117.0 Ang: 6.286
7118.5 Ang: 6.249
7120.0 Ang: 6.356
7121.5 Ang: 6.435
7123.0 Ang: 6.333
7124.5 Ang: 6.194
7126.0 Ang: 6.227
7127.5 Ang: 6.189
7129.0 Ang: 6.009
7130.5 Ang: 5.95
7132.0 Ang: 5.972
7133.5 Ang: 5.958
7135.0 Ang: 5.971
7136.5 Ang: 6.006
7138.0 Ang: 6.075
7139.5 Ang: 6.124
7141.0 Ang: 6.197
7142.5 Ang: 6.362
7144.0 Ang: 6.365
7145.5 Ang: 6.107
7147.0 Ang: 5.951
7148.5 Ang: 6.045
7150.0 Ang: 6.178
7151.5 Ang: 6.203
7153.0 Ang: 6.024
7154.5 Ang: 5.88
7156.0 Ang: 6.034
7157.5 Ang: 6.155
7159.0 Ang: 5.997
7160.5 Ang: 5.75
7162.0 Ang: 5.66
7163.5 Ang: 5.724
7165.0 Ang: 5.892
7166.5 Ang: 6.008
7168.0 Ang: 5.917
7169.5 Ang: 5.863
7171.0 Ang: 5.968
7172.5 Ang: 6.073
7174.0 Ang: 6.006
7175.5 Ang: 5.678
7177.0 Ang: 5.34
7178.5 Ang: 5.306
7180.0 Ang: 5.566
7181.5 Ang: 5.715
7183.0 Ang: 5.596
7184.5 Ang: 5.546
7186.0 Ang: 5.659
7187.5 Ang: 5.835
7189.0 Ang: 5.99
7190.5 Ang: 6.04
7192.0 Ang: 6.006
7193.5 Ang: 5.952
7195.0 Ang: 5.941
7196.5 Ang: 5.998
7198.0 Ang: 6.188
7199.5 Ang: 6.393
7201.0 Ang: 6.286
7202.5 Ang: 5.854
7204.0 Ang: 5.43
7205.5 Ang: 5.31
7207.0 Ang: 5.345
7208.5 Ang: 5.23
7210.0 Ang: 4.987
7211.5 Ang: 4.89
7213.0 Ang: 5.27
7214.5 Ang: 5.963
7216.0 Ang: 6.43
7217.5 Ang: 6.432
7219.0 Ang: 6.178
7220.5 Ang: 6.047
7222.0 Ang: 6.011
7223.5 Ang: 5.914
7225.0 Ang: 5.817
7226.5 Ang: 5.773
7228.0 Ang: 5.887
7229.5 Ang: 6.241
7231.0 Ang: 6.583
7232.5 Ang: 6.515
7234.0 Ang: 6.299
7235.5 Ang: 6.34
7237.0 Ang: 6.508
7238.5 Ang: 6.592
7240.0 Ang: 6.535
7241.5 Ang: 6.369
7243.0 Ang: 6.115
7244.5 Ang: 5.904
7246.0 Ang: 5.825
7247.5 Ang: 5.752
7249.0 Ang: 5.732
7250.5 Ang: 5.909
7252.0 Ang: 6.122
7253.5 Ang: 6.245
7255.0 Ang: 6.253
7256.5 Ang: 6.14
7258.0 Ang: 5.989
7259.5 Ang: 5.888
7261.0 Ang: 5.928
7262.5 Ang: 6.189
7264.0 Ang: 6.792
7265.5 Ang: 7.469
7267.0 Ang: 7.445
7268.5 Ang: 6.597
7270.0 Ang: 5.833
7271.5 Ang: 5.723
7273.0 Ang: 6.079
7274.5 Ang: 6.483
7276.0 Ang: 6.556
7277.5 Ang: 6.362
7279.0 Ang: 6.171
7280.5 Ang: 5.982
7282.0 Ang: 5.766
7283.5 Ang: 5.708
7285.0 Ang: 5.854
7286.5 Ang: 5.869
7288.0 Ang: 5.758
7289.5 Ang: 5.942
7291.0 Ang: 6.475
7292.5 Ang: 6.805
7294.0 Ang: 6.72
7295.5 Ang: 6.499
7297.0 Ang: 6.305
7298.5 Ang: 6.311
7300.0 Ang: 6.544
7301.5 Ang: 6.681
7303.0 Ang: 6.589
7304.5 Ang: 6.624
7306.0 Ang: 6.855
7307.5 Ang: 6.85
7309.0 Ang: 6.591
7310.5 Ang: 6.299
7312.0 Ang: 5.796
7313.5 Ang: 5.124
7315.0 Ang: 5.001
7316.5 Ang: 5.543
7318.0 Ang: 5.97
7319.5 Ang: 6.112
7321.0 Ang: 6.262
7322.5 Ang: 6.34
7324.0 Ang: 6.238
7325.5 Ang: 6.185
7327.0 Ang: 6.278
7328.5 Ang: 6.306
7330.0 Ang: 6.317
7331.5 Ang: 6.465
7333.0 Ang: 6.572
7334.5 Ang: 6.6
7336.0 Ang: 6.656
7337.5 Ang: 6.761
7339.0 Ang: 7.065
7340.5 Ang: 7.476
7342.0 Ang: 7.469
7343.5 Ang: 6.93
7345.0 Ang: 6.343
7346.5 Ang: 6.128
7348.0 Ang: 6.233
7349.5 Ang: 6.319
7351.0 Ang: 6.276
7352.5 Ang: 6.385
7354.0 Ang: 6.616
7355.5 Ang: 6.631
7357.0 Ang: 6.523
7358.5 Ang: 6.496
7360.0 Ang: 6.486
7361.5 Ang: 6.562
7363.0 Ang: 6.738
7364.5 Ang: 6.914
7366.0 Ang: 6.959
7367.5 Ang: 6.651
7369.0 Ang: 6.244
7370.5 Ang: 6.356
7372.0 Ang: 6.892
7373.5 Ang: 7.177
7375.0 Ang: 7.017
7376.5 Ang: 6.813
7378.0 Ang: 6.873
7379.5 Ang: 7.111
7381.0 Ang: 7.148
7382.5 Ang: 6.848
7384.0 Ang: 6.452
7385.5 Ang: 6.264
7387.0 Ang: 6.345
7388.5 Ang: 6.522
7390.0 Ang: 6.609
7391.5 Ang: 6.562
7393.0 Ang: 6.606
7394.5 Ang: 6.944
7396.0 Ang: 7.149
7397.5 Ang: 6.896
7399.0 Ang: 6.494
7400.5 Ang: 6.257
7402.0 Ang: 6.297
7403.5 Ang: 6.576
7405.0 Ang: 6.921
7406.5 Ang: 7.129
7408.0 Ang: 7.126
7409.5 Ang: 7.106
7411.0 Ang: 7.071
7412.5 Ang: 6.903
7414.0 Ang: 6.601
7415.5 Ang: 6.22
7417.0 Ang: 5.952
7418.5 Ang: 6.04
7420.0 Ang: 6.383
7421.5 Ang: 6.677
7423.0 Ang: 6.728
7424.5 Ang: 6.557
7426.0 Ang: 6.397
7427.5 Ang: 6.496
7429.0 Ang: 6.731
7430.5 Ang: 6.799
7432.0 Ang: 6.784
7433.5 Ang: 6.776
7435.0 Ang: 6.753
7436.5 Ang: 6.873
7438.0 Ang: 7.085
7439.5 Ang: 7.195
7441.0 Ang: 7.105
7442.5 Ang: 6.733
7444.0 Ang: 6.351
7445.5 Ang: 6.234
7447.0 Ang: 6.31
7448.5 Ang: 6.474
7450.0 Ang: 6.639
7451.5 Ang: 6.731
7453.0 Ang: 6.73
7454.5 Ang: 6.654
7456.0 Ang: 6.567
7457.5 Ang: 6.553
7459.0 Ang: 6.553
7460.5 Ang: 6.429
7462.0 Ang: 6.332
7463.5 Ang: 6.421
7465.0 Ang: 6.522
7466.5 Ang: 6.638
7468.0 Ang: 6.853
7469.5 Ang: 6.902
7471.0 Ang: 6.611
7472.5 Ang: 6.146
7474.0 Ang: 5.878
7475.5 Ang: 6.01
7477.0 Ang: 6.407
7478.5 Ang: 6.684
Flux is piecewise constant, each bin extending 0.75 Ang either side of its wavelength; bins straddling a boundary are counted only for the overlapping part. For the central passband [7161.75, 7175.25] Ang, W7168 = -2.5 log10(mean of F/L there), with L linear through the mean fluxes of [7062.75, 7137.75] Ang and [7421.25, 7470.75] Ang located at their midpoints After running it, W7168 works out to 0.07 mag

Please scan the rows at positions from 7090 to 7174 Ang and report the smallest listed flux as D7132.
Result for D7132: 5.62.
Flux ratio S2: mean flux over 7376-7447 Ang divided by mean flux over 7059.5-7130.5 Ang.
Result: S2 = 1.07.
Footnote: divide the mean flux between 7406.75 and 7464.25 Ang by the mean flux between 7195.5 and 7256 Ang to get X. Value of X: 1.1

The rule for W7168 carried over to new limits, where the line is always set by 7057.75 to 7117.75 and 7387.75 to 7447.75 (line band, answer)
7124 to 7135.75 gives 0.045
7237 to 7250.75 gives 0.059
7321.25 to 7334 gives 0.037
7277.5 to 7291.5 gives 0.095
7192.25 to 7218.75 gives 0.113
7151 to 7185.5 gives 0.096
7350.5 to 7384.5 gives -0.016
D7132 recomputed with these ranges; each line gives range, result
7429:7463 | 6.234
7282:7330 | 5.001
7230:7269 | 5.732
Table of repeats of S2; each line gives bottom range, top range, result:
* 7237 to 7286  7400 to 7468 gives 1.07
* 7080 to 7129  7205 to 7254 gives 0.97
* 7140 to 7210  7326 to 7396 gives 1.13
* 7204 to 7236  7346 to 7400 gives 1.13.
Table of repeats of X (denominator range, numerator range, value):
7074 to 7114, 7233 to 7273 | 1.02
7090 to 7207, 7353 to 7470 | 1.11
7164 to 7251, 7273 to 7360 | 1.07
